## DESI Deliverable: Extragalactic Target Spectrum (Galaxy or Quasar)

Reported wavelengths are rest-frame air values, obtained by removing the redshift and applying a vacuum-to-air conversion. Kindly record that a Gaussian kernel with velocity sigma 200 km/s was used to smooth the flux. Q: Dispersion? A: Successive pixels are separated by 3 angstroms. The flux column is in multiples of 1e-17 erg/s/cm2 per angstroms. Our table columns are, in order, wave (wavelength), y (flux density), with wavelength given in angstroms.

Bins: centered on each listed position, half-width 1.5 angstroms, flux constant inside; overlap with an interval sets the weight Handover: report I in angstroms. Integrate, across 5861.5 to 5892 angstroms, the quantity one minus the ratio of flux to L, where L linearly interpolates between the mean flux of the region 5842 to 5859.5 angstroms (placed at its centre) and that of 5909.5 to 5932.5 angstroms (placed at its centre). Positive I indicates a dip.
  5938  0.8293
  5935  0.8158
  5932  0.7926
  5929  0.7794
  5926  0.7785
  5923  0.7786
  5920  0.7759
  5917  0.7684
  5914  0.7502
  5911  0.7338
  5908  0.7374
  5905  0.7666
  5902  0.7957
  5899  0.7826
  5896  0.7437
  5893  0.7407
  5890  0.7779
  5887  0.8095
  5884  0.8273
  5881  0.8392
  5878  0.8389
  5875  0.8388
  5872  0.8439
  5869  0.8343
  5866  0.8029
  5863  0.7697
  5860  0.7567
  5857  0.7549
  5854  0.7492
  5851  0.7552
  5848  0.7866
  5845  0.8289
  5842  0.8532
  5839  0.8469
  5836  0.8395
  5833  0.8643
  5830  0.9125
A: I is -1.6 angstroms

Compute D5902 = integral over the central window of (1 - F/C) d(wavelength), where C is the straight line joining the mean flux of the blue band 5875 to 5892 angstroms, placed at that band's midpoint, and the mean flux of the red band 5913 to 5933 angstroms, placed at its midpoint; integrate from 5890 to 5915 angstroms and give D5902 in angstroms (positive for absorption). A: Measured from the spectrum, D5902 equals 1.2 angstroms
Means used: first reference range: 0.818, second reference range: 0.775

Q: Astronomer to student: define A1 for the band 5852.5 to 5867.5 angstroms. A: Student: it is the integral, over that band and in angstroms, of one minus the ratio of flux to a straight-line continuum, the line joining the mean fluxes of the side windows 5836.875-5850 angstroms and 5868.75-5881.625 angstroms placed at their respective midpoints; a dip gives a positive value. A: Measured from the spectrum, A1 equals 1.20 angstroms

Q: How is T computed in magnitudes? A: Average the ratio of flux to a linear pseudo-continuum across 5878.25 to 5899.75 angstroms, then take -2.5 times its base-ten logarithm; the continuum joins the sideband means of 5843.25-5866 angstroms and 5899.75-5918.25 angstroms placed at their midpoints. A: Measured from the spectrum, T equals -0.04 mag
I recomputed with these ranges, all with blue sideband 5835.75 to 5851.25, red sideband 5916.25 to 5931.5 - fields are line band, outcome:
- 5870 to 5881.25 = -0.5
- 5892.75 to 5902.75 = 0.3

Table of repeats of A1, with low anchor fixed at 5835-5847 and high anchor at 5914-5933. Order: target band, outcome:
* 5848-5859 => 0.96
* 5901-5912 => 0.44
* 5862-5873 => 0.08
